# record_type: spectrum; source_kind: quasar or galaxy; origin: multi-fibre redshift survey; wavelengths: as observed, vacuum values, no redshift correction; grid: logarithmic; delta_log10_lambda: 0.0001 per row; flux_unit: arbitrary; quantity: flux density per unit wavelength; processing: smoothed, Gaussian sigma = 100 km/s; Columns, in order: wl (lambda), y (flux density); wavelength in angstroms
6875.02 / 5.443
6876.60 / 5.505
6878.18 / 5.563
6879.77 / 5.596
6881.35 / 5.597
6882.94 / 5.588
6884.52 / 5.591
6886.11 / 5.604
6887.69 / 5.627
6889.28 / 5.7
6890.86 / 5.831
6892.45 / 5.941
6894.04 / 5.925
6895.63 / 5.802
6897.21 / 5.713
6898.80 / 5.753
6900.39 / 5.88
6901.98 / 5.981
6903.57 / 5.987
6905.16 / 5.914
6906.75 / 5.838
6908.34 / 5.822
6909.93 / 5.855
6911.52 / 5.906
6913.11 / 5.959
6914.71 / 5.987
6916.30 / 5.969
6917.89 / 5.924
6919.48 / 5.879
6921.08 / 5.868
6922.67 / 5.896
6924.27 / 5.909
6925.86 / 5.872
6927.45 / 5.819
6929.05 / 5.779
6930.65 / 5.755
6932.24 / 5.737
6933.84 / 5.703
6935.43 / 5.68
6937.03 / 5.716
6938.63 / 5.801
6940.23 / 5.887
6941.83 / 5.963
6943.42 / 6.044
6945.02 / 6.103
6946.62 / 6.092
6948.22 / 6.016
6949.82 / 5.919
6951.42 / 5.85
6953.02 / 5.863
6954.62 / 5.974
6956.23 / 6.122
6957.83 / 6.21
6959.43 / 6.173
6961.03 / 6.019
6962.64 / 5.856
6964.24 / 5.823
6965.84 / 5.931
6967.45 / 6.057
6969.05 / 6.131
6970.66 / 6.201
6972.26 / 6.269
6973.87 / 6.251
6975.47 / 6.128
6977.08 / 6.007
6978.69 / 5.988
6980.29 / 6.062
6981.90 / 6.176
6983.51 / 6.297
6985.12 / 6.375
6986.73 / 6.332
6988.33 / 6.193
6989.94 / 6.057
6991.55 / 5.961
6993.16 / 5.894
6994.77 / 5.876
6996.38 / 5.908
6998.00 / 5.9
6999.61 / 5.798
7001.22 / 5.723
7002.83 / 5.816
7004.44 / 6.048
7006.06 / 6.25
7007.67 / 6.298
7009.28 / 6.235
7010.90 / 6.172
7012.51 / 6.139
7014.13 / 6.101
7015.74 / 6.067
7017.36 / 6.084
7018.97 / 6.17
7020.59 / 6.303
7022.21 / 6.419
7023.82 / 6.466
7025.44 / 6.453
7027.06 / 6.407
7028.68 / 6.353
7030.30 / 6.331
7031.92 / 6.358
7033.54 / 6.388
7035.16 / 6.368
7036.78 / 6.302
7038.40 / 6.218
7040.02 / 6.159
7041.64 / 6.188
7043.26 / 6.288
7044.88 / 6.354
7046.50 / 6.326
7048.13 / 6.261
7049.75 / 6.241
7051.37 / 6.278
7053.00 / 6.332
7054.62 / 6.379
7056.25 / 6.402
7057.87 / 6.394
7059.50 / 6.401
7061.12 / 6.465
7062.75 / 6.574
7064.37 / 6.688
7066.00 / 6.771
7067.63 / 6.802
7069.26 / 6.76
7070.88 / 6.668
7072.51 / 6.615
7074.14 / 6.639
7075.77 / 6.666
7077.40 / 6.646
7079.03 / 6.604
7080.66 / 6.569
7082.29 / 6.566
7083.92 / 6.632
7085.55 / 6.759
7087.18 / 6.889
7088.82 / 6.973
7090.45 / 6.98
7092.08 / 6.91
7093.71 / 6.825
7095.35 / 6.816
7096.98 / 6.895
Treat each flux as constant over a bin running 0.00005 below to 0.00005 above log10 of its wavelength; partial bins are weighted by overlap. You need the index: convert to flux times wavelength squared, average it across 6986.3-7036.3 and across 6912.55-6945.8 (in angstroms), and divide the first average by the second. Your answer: 1.07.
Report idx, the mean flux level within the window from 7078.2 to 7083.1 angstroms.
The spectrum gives 6.58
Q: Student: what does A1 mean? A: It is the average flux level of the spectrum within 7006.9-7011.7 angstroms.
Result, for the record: 6.23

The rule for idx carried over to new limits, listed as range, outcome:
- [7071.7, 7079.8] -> 6.63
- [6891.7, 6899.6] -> 5.83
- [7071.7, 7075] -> 6.62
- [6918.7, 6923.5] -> 5.87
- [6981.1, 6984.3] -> 6.23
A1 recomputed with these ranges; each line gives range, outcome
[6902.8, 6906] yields 5.95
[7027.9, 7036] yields 6.36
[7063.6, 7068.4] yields 6.75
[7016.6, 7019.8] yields 6.13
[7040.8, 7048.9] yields 6.28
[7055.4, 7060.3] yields 6.39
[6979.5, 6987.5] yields 6.24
